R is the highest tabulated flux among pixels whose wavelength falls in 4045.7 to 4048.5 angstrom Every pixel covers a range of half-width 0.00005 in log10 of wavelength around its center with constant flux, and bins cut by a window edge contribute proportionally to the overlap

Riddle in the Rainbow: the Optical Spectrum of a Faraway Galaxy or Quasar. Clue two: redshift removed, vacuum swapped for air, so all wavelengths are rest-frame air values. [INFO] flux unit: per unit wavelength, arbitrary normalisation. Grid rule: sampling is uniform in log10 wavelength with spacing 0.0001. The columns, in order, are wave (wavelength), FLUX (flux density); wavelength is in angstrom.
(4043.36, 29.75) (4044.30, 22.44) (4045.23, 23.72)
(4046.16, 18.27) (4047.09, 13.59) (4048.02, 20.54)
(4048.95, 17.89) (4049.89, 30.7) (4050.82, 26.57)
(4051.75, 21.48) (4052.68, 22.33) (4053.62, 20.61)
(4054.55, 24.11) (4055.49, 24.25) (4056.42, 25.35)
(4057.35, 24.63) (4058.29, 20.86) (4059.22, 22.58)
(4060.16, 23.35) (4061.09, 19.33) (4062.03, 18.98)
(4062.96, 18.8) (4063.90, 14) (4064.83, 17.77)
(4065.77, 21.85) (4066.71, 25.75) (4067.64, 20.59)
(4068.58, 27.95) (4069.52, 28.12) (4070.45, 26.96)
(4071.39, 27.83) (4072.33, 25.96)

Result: 20.54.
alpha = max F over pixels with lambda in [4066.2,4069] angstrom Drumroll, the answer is 27.95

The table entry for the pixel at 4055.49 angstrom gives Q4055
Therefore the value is 24.25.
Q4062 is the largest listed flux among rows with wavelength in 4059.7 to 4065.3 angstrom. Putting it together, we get 23.35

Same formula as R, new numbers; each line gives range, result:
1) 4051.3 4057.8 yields 25.35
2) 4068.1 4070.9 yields 28.12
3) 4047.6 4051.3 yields 30.7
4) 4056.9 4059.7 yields 24.63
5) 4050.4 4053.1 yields 26.57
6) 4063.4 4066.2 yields 21.85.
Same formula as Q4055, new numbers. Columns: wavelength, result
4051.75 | 21.48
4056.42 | 25.35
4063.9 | 14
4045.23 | 23.72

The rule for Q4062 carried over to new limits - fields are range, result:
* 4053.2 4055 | 24.11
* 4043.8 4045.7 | 23.72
